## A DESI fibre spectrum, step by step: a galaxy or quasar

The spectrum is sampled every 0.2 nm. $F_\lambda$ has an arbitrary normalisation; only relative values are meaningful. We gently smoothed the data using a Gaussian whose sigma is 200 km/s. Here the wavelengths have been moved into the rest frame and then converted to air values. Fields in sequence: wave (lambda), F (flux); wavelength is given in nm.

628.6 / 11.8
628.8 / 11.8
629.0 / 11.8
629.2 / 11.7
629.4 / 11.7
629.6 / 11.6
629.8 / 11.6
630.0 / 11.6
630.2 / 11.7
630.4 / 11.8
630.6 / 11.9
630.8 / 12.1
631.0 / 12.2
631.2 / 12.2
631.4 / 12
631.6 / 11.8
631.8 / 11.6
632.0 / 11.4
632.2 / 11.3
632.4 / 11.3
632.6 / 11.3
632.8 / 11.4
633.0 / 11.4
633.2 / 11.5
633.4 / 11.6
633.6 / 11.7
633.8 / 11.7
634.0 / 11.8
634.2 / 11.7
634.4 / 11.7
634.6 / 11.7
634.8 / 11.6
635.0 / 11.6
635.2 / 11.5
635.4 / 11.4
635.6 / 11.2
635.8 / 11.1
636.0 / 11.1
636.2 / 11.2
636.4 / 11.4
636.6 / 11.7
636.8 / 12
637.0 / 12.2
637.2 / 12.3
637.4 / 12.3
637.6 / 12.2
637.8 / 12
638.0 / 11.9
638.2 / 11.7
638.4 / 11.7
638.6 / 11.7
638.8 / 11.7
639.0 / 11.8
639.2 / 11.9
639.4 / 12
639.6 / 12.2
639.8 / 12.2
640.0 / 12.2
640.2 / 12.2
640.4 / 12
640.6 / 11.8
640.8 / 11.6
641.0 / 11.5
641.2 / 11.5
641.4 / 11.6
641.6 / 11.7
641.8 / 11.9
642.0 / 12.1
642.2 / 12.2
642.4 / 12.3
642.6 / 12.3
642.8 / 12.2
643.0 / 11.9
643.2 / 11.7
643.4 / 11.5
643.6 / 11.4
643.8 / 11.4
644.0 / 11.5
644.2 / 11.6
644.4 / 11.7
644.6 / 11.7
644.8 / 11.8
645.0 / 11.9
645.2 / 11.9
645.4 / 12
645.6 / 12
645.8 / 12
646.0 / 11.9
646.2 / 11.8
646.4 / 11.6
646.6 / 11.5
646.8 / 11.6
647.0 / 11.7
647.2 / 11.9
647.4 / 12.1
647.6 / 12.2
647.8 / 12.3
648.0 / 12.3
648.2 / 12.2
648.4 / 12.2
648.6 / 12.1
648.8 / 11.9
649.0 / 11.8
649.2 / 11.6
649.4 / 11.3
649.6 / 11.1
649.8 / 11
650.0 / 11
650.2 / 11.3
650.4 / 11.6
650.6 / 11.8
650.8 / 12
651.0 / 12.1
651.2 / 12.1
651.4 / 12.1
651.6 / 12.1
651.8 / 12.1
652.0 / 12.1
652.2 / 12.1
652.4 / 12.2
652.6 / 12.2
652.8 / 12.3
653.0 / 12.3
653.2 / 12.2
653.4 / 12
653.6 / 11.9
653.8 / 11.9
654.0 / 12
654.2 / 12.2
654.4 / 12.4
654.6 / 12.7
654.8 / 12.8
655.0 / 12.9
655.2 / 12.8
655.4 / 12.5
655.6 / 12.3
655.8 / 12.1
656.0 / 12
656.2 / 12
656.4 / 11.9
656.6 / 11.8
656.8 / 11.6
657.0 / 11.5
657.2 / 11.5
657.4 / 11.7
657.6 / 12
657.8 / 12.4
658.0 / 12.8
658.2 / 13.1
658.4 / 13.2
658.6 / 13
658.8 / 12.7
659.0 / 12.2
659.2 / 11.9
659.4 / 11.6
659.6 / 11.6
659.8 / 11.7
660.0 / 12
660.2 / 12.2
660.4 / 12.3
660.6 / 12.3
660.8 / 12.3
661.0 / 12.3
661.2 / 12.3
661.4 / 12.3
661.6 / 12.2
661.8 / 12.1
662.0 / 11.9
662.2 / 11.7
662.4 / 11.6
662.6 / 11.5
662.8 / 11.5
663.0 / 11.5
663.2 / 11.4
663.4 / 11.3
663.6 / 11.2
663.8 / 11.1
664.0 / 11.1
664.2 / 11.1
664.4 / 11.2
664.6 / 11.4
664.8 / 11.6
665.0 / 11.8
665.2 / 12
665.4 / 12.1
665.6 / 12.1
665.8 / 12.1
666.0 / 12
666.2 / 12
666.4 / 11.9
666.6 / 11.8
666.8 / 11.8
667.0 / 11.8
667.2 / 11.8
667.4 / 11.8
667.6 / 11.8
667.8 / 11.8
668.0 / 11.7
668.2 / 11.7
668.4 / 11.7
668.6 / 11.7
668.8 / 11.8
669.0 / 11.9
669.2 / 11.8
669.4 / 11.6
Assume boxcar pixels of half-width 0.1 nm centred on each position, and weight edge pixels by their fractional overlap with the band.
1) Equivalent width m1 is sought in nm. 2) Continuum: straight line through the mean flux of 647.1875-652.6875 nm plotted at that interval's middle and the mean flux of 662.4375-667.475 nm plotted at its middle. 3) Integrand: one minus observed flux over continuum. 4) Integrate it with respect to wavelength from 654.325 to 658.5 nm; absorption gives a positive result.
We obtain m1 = -0.18 nm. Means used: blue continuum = 11.9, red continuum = 11.6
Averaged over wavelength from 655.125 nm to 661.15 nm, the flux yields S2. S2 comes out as 12.2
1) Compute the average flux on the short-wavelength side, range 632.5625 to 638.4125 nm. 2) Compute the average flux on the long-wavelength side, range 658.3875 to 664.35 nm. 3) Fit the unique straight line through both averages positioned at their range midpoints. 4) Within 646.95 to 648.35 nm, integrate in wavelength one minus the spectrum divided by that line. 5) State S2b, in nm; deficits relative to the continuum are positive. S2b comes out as -0.04 nm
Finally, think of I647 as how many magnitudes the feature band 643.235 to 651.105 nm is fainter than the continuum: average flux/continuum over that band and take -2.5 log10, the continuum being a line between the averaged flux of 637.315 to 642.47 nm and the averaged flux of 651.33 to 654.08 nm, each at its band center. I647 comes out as 0.03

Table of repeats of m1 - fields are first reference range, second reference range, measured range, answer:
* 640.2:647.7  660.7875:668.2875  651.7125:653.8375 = -0.06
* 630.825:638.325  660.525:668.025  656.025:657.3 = 0.00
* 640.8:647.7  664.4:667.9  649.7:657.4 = -0.14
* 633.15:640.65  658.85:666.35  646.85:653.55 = -0.07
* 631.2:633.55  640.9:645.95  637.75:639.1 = -0.01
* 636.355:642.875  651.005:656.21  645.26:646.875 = 0.04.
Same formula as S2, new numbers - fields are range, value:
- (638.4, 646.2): 11.9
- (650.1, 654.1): 12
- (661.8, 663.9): 11.5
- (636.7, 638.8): 12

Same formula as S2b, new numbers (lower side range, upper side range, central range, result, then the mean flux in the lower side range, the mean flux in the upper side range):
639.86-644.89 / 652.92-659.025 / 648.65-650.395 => 0.09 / 11.8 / 12.3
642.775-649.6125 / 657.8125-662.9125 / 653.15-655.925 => -0.07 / 11.8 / 12.2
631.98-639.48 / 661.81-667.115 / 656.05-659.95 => -0.16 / 11.7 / 11.6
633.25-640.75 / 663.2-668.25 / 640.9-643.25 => -0.03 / 11.8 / 11.7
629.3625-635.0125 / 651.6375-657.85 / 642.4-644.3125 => 0.02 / 11.7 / 12.1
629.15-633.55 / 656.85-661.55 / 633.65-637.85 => 0.03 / 11.7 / 12.2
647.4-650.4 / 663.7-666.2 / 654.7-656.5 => -0.10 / 11.7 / 11.6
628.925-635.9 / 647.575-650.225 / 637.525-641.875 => -0.07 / 11.6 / 11.7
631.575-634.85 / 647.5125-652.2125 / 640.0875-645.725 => -0.05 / 11.6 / 11.8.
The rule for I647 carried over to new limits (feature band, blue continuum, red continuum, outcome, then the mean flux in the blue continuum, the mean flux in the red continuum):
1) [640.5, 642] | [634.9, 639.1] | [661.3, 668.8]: 0.00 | 11.7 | 11.7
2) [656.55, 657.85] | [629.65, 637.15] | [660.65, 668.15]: 0.00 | 11.6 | 11.8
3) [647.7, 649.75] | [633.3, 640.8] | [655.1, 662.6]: 0.01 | 11.8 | 12.1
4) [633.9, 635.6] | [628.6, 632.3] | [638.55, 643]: 0.02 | 11.8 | 11.9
